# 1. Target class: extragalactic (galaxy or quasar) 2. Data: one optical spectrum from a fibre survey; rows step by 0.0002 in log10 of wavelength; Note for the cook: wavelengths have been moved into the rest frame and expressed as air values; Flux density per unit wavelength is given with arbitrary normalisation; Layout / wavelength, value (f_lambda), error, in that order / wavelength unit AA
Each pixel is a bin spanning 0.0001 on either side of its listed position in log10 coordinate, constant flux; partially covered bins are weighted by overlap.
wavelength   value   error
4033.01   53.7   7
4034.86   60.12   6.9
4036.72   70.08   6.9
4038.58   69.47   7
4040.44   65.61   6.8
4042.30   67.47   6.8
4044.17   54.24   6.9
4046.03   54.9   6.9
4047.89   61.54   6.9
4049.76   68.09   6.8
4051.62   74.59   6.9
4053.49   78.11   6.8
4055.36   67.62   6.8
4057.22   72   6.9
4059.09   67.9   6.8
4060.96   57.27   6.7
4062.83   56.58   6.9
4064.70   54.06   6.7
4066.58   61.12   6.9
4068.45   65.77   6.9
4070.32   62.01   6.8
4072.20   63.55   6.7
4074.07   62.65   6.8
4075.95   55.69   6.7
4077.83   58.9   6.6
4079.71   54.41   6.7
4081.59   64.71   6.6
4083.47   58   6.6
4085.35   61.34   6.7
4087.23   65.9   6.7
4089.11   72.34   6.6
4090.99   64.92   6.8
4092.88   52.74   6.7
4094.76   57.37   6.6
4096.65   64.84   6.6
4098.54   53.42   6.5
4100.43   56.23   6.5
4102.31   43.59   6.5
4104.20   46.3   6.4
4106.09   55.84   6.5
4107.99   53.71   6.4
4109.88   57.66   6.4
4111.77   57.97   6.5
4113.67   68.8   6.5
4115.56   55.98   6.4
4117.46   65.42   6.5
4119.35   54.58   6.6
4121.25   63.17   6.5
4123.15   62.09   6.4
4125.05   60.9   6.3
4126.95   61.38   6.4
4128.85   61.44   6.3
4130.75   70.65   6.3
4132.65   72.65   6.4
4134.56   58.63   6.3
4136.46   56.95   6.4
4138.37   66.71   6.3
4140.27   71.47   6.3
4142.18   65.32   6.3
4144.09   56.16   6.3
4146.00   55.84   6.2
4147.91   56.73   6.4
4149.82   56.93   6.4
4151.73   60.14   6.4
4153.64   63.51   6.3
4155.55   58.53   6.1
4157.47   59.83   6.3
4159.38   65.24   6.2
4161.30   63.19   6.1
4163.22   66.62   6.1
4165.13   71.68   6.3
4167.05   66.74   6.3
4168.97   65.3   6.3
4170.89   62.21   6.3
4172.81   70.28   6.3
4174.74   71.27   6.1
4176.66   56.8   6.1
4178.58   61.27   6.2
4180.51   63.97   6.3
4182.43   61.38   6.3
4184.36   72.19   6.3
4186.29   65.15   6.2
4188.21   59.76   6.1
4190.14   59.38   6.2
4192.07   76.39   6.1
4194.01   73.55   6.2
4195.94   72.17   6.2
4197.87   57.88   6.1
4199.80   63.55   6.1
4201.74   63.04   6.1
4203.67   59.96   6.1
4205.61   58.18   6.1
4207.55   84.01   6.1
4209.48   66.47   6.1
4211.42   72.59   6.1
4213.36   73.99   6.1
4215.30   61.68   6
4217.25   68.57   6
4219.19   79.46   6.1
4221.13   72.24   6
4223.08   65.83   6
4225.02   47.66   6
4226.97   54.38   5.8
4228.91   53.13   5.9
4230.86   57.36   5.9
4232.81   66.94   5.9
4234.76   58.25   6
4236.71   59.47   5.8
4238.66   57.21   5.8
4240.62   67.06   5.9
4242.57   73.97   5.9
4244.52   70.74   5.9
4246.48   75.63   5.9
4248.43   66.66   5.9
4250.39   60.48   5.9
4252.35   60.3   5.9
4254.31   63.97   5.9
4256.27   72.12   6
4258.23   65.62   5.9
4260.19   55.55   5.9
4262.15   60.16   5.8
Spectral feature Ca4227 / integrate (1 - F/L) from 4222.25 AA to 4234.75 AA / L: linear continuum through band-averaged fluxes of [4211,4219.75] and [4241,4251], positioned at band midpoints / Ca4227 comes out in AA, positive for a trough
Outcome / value 2.3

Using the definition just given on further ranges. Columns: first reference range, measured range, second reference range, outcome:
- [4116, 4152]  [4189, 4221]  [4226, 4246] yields -3.2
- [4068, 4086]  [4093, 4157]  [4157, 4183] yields 3.2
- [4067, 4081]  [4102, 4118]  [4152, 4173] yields 1.5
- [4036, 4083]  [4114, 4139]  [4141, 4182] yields 0.2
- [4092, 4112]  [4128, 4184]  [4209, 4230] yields -4.0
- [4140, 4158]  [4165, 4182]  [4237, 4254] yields -1.0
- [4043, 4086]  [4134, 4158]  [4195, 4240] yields 1.0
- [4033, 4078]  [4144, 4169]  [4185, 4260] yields 1.0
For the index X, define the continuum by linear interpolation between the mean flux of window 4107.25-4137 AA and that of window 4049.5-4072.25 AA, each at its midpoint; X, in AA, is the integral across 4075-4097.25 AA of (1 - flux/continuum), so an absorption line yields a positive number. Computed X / 1.0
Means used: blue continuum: 65.3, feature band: 60.9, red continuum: 61.5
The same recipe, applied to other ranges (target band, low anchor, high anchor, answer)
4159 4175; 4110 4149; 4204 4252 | -0.9 AA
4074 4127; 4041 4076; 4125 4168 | 3.7 AA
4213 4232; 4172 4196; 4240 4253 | 1.2 AA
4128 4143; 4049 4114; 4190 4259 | -0.7 AA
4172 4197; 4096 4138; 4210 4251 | -1.5 AA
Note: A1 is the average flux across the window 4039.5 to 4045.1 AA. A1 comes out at 62.4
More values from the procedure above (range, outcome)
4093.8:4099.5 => 58.5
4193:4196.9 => 72.8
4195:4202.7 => 64.1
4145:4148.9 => 56.3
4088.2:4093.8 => 63.3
